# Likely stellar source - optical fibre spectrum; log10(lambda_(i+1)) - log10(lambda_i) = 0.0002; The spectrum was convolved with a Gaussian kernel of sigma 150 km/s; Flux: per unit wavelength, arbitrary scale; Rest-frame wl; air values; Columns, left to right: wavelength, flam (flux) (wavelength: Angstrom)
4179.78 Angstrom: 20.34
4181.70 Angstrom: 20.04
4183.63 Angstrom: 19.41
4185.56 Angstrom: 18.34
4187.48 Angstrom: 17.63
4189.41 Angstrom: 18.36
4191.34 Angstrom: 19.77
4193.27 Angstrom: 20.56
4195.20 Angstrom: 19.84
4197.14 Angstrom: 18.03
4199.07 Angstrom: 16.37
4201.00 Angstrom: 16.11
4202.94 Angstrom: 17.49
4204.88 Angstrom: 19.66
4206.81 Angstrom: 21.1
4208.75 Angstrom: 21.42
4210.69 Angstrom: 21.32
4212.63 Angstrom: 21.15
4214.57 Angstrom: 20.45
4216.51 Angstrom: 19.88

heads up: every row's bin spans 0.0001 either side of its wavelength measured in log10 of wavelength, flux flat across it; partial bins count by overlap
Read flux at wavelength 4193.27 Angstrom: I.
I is 20.56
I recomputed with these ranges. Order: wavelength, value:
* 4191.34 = 19.77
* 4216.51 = 19.88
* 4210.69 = 21.32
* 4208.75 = 21.42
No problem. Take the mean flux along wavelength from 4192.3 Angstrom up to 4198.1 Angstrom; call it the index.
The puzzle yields 19.5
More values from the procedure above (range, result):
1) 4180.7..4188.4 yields 18.9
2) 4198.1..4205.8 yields 17.4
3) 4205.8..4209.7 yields 21.3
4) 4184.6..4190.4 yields 18.1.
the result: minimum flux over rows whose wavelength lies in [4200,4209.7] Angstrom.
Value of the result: 16.11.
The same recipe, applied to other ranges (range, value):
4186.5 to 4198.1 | 17.63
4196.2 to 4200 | 16.37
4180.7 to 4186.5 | 18.34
